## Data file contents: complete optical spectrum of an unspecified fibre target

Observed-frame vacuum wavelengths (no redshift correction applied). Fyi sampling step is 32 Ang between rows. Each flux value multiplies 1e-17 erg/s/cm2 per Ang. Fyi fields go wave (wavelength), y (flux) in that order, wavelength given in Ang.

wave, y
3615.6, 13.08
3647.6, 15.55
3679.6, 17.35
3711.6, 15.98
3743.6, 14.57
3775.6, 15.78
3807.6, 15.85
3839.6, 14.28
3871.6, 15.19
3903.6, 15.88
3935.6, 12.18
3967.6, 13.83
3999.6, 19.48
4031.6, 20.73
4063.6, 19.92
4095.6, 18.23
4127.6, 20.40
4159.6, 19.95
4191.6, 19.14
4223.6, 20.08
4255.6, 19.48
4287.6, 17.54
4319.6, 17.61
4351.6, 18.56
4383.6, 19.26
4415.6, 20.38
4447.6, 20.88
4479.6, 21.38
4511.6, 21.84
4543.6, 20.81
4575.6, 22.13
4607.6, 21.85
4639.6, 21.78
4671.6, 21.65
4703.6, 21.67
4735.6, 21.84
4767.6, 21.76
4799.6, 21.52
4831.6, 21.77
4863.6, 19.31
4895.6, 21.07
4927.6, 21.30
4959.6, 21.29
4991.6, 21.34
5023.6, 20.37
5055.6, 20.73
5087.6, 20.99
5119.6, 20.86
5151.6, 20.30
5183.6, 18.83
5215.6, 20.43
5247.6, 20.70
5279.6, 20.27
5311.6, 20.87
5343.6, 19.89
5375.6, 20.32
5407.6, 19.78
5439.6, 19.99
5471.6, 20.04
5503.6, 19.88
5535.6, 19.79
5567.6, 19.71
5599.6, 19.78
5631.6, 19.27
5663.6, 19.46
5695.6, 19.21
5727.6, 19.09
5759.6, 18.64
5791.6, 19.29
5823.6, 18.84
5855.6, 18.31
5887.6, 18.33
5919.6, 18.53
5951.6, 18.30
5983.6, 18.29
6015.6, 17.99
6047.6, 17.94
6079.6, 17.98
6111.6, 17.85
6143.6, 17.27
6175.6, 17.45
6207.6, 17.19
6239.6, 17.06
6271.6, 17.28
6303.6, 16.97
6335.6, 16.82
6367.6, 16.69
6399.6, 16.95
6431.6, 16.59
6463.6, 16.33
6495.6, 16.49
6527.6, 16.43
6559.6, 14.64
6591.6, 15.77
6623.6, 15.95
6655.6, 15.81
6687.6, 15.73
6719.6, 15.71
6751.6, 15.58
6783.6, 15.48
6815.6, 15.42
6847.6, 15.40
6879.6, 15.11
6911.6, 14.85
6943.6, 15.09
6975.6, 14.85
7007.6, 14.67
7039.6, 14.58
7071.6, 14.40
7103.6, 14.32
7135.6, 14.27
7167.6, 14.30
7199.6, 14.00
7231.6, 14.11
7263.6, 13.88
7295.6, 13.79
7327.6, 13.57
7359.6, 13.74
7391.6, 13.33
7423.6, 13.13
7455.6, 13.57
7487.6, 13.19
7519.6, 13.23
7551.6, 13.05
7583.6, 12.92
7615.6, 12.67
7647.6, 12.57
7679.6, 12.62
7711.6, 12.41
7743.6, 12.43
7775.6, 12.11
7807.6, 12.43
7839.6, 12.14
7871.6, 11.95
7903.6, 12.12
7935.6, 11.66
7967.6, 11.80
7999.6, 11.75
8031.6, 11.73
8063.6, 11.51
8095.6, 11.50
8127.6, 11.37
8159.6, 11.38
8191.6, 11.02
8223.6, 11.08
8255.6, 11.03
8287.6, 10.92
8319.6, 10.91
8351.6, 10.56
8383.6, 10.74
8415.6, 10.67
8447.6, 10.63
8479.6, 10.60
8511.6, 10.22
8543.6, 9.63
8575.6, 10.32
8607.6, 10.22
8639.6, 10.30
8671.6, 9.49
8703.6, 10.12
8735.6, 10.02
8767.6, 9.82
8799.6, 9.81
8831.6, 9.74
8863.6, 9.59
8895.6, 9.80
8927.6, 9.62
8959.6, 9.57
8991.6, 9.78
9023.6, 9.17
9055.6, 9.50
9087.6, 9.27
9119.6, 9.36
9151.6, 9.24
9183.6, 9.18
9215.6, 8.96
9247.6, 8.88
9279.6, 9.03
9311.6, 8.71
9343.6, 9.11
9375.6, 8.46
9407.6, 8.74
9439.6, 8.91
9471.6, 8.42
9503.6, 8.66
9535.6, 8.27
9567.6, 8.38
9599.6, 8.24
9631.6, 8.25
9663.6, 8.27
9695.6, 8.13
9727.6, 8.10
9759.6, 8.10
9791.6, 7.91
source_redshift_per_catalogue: 0.000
